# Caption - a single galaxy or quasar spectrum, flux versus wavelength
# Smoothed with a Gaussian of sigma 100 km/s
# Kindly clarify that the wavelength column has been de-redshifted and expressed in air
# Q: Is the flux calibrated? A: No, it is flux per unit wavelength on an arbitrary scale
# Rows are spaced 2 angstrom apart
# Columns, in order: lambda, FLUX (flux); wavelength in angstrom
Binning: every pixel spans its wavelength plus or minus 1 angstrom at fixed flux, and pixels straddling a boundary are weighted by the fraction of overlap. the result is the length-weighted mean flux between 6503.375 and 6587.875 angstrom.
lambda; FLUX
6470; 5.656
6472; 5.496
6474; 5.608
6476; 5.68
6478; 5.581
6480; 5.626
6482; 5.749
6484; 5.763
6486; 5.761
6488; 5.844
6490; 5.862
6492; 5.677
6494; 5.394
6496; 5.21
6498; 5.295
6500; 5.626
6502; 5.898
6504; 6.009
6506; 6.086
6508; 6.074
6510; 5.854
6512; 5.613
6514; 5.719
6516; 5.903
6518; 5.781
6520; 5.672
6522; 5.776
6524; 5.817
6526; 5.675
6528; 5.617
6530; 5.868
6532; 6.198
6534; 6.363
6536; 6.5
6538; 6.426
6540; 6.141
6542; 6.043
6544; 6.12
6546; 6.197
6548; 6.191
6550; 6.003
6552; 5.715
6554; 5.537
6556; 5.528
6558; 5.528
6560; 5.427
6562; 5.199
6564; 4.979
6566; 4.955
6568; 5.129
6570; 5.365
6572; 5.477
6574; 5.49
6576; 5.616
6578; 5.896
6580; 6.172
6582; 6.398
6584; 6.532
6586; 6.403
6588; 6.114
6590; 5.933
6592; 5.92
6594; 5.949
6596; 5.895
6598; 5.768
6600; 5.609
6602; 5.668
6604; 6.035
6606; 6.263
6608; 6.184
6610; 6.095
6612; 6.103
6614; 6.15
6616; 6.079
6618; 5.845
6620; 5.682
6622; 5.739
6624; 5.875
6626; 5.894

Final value 5.84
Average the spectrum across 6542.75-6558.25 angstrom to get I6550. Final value 5.87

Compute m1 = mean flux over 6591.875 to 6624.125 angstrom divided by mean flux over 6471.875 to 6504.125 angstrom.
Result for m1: 1.05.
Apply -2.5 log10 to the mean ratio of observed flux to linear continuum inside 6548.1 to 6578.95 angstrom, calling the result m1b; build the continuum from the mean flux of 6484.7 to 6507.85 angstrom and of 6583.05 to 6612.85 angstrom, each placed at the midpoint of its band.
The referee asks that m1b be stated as 0.08 mag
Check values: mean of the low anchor 5.71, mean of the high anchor 6.03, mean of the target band 5.48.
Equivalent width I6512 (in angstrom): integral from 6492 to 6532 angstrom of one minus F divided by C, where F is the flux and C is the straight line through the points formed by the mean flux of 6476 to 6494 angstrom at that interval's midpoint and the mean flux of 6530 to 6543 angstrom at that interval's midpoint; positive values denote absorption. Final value 1.7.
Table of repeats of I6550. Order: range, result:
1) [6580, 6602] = 6.04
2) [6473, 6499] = 5.62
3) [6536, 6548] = 6.21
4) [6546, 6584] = 5.63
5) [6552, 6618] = 5.79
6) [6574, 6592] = 6.09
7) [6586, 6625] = 5.95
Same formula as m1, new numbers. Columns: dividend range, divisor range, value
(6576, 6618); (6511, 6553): 1.01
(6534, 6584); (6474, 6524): 1.01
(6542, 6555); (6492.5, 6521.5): 1.04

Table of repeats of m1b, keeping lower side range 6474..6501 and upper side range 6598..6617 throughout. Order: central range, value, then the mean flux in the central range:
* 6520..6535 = -0.03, 5.89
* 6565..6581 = 0.07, 5.51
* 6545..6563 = 0.02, 5.7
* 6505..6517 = -0.03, 5.87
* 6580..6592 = -0.05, 6.24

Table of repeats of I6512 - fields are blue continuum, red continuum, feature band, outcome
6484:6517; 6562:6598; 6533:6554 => -1.4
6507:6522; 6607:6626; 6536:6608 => 0.8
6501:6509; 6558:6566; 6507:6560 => -2.9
